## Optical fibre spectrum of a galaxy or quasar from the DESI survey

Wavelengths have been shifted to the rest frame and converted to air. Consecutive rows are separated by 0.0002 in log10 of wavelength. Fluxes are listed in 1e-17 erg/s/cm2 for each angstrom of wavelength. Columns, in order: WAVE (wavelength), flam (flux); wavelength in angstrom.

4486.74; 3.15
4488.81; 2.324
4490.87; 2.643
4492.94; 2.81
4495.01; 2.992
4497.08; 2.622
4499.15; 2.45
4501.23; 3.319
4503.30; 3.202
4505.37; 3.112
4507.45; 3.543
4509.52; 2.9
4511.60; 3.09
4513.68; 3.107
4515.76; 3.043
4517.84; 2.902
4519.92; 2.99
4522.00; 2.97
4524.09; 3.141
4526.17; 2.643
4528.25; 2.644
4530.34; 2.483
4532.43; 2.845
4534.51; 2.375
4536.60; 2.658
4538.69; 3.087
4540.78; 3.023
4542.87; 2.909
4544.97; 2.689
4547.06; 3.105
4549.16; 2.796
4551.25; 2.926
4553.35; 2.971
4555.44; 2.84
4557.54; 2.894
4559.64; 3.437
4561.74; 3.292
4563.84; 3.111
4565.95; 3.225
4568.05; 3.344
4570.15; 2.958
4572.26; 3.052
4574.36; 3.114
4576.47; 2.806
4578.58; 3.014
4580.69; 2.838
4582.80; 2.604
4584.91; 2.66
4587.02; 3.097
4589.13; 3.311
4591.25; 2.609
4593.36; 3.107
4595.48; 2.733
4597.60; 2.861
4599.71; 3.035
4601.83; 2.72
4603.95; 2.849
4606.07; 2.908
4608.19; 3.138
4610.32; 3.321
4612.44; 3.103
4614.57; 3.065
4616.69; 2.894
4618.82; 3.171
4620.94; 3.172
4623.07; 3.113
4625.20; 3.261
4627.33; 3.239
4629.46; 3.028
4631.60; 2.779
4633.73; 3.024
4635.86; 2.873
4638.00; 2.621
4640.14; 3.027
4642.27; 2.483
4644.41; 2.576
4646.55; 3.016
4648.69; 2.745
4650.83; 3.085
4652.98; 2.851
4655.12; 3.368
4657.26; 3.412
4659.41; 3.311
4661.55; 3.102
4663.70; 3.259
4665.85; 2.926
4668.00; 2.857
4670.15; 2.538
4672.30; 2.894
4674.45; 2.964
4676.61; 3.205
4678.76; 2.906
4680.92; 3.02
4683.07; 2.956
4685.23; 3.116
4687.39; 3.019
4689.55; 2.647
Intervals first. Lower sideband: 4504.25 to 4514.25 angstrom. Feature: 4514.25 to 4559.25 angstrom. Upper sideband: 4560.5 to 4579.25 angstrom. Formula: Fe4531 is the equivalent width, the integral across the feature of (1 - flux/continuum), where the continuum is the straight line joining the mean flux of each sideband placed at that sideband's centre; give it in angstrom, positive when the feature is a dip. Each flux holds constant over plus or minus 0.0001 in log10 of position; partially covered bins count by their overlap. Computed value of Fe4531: 3.83 angstrom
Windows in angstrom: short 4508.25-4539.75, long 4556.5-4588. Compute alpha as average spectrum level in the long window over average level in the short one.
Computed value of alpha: 1.06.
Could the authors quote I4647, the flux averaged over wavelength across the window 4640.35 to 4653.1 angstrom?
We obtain 2.8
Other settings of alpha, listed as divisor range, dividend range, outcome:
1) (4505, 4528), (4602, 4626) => 1.02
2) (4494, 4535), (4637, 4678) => 1.01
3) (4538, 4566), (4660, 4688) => 0.99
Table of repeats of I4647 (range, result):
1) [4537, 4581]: 3.02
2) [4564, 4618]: 2.98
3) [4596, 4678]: 2.99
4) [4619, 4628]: 3.19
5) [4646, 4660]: 3.11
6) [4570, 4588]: 2.9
